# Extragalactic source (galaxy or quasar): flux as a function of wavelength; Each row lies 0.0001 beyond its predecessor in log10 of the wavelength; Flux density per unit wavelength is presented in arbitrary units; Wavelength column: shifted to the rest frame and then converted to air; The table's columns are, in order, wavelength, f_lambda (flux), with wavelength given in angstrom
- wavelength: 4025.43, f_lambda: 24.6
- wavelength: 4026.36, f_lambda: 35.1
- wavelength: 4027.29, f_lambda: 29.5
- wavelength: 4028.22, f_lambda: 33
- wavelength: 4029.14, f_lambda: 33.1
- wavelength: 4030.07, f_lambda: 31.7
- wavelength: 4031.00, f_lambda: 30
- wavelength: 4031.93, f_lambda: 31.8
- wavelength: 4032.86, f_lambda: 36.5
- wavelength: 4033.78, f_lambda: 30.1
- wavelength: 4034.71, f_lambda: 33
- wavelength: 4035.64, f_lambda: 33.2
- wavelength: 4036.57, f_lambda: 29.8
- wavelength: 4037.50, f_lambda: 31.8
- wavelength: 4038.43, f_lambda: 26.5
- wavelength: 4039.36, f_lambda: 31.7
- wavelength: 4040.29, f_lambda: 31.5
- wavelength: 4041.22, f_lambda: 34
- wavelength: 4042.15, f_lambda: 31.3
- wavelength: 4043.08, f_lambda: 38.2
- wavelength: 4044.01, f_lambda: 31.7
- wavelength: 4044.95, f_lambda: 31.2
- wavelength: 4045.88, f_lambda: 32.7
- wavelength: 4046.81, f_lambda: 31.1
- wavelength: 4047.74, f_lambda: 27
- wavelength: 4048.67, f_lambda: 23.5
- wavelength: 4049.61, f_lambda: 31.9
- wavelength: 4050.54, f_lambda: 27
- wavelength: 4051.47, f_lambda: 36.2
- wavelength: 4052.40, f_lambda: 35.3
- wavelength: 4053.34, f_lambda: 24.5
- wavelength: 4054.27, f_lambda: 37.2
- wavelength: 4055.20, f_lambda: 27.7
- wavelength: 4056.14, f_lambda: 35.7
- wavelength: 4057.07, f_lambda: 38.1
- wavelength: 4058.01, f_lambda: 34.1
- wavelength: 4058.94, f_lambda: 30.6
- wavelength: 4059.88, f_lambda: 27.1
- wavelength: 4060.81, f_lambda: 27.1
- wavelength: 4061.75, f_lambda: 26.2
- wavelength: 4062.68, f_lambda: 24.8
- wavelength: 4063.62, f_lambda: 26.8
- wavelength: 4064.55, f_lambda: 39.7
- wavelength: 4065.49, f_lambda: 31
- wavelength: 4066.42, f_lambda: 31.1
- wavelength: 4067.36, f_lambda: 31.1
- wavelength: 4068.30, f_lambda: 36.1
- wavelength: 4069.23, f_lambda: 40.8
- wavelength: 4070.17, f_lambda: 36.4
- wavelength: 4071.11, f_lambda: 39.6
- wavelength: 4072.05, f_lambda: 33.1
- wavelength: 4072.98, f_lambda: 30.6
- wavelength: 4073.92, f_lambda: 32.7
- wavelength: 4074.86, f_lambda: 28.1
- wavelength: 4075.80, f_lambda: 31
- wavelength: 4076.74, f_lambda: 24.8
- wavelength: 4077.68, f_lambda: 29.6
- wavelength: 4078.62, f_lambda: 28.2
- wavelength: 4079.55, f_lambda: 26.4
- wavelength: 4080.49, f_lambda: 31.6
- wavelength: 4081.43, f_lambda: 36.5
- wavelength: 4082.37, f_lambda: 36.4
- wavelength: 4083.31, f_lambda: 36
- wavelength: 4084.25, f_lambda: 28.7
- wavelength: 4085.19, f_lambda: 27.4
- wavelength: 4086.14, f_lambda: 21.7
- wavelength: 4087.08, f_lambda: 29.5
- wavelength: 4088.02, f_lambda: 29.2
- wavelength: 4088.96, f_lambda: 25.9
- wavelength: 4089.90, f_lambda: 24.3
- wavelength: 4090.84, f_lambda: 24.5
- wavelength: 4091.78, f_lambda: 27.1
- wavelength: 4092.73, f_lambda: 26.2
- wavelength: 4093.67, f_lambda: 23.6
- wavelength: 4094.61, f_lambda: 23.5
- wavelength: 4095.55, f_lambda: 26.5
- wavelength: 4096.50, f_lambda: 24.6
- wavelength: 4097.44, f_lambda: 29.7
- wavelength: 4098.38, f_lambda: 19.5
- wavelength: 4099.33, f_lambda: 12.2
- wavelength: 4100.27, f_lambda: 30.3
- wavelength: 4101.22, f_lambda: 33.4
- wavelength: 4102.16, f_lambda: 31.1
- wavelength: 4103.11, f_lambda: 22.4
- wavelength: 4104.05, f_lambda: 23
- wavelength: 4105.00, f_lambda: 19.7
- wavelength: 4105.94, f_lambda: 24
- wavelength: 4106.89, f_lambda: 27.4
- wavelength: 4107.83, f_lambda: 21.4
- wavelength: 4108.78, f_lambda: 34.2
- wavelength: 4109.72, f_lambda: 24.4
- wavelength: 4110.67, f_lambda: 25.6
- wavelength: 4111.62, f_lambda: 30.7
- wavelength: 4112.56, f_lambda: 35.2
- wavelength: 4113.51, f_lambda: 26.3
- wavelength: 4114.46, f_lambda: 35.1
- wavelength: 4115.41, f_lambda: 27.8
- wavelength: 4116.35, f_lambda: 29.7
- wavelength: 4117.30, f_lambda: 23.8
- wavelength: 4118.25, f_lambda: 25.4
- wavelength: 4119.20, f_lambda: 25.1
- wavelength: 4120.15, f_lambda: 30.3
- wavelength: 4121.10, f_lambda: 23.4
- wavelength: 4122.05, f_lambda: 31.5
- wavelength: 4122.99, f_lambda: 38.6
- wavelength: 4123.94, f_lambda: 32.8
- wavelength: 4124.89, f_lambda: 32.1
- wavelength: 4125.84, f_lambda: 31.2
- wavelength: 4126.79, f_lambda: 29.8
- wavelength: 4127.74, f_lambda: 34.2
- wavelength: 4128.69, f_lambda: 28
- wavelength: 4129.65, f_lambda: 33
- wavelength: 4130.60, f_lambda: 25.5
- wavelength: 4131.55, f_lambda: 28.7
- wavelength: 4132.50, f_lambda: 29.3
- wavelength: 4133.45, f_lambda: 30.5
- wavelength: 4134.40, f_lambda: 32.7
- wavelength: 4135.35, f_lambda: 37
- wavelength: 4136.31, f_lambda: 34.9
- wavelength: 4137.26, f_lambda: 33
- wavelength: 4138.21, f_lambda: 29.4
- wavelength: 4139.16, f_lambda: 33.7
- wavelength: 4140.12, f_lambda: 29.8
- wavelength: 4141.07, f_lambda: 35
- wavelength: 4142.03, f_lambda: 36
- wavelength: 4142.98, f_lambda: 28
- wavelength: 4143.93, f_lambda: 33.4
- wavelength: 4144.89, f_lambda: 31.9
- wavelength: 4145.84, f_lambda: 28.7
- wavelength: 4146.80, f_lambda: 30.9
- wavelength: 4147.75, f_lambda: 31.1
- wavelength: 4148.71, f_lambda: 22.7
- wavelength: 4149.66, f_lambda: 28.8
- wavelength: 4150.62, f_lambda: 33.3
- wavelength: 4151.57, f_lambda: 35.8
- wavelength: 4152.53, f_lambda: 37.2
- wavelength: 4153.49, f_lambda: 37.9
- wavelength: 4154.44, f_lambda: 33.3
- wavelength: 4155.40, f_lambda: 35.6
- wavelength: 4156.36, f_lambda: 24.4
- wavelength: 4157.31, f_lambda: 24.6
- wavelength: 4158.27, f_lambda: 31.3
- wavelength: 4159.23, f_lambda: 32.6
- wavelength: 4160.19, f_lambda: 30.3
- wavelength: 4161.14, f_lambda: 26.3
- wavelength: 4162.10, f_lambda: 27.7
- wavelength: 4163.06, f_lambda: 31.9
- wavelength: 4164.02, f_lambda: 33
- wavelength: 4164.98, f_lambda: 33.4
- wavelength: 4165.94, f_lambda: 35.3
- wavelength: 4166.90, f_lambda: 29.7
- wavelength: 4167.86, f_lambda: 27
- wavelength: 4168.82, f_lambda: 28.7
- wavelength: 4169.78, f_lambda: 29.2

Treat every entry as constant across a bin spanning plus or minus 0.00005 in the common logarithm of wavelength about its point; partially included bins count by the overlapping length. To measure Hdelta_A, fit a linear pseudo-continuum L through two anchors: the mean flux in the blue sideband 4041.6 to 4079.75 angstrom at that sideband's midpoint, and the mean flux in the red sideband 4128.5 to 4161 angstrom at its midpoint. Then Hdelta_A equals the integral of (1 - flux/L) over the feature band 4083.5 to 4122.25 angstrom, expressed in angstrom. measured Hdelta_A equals 6.1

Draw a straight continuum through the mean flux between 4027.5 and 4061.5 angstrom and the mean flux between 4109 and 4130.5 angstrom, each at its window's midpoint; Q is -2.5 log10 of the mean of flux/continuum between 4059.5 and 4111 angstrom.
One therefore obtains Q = 0.08 mag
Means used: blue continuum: 31.5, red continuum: 29.7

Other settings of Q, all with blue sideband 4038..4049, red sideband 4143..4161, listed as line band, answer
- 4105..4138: 0.05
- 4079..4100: 0.16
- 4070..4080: 0.01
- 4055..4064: 0.04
